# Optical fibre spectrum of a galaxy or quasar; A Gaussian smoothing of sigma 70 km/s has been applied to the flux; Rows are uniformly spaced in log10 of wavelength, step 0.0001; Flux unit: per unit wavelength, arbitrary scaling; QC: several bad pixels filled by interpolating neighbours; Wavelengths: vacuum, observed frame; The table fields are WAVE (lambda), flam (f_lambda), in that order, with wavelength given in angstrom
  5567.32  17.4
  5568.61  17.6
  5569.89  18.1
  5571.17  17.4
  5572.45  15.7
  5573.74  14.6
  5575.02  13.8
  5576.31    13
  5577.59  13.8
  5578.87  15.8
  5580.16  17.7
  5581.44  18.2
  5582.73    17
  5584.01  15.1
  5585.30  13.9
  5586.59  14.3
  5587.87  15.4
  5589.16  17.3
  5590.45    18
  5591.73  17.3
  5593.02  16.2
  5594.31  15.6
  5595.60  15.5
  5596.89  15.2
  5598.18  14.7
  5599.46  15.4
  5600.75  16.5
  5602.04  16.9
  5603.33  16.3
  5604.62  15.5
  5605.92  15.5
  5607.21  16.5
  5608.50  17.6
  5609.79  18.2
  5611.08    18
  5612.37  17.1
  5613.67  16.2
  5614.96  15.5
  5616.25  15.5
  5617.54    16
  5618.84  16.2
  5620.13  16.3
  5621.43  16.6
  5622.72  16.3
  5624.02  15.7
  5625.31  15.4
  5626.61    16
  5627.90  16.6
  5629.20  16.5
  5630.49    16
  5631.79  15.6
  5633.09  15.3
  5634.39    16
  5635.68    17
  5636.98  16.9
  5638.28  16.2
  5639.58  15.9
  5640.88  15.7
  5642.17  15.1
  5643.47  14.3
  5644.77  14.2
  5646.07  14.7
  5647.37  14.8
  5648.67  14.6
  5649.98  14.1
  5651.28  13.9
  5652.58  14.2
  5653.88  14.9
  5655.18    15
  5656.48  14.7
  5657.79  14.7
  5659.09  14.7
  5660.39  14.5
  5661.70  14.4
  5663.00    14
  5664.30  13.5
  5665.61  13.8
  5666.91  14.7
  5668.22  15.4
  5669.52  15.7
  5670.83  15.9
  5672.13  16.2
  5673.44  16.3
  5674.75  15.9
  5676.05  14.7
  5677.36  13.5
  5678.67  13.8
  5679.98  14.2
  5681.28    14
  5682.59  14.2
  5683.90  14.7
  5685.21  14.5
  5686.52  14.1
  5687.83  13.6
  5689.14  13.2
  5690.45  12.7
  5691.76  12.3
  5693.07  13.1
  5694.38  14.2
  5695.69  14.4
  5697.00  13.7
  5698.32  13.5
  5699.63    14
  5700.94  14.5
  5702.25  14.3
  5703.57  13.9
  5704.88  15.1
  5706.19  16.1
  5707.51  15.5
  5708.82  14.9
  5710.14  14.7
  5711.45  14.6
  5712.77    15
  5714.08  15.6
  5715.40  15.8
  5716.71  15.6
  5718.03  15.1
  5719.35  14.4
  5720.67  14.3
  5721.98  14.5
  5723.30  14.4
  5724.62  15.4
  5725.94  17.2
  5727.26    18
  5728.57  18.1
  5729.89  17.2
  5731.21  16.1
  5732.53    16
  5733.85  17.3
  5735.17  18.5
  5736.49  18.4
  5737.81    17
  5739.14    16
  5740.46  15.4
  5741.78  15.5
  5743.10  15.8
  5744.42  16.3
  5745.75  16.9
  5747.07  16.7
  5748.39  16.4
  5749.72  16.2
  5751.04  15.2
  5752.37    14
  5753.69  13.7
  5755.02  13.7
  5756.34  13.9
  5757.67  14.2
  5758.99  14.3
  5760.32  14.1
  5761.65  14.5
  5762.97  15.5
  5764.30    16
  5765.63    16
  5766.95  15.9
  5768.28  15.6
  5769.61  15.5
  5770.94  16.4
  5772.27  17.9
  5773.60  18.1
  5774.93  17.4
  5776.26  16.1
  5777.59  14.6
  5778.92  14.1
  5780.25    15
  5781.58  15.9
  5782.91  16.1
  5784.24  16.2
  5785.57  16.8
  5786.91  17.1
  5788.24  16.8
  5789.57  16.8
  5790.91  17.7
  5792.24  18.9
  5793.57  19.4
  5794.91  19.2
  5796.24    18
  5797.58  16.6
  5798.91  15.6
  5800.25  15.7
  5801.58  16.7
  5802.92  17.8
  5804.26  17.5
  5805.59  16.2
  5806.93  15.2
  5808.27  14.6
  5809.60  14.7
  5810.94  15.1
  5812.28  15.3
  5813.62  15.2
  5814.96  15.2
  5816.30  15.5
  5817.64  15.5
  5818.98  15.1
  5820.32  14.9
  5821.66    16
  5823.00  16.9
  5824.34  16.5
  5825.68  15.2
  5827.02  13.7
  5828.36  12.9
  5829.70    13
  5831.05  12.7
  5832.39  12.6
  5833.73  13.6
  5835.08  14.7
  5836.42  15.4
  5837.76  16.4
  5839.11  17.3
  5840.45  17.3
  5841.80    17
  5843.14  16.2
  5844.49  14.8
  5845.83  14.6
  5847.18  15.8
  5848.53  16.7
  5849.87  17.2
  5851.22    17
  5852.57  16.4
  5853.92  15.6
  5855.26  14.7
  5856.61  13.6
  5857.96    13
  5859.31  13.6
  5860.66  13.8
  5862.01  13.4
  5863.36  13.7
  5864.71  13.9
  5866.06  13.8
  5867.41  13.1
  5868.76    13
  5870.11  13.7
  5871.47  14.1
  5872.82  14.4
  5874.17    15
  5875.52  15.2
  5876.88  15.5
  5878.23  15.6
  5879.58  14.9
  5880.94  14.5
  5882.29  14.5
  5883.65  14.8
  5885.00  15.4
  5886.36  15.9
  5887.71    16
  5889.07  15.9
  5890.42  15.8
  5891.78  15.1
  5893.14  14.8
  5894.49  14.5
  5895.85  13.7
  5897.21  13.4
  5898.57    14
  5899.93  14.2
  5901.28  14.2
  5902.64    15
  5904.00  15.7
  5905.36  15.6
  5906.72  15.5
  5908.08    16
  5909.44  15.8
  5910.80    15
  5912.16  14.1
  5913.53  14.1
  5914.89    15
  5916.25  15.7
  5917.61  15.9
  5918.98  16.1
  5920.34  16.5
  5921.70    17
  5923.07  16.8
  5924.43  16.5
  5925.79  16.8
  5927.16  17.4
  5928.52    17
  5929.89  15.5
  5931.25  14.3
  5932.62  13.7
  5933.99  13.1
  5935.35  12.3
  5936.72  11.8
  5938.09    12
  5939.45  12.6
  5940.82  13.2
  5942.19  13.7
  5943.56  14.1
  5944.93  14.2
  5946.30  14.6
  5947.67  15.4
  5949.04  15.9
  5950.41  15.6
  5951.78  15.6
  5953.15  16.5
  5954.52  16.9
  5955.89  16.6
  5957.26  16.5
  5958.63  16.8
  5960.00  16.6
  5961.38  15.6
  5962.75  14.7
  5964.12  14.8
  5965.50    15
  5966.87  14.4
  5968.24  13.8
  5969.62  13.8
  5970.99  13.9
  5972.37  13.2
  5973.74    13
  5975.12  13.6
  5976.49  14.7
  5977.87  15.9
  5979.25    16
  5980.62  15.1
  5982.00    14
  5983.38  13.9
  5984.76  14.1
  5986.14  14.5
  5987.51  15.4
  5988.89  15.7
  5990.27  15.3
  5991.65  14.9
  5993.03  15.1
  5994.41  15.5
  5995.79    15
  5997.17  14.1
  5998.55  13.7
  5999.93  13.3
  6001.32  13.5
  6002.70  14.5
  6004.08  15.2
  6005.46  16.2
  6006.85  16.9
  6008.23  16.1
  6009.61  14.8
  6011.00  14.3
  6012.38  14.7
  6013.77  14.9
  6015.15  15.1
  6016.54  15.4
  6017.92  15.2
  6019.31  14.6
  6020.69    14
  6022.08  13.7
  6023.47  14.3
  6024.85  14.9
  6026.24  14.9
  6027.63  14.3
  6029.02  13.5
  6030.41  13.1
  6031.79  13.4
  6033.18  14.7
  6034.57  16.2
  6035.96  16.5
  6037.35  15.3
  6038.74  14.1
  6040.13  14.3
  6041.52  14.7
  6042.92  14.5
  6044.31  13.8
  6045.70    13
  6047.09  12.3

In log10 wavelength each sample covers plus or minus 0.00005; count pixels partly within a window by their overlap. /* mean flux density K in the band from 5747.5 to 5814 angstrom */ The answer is 16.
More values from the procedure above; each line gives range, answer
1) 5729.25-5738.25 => 17.2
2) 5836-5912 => 15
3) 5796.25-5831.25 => 15.4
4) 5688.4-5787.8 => 15.4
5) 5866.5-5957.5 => 15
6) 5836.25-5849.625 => 16.2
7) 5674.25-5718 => 14.4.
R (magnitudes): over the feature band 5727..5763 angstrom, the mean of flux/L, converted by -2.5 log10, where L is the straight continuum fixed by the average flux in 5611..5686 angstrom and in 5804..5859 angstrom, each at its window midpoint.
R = -0.04 mag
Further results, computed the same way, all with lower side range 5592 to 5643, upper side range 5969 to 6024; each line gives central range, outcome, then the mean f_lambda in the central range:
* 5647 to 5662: 0.10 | 14.5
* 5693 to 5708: 0.10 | 14.4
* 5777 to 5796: -0.09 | 16.8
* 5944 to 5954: -0.04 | 15.4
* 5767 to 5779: -0.05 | 16.3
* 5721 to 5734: -0.04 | 16.3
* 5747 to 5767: 0.05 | 14.9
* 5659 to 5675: 0.07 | 15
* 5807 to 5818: 0.02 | 15.1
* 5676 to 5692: 0.15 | 13.8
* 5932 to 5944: 0.16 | 12.9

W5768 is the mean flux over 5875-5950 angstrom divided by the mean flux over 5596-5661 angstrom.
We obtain 0.95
